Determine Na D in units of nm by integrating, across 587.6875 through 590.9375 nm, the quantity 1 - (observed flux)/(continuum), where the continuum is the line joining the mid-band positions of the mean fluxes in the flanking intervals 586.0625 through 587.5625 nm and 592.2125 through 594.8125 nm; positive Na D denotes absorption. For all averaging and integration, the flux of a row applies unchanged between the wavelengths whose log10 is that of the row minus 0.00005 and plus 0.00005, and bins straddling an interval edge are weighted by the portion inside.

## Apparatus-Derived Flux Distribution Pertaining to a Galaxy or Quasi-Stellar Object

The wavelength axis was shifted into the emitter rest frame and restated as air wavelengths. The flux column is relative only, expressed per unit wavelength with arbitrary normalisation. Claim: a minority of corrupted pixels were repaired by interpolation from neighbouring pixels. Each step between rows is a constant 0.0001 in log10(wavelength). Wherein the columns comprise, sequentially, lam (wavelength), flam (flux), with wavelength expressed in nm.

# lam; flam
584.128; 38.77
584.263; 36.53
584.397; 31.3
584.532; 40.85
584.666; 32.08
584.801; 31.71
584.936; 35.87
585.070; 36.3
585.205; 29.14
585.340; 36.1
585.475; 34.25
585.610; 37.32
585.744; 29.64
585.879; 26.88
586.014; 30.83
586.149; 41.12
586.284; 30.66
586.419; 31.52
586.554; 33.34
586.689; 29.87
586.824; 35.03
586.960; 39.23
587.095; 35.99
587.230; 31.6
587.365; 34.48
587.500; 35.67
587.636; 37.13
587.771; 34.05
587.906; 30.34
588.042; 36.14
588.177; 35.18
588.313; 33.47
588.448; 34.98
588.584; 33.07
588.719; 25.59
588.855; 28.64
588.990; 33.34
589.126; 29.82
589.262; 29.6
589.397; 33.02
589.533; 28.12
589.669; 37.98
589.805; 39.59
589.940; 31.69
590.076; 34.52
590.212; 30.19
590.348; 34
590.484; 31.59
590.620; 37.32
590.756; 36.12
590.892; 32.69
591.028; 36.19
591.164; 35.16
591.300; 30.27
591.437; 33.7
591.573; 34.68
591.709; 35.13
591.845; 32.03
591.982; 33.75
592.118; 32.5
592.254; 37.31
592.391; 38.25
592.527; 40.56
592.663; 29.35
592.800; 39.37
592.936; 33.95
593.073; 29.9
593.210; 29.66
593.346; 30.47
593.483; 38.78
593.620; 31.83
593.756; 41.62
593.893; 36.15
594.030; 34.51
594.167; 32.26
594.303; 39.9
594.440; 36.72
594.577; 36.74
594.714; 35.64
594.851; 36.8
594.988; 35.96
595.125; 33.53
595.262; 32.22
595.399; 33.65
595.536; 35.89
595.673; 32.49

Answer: 0.17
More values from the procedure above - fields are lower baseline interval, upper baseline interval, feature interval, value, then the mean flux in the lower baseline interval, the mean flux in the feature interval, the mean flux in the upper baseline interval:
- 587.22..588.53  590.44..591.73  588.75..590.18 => 0.08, 34.4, 32.4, 34.3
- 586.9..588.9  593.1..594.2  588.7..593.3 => 0.08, 33.7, 33.5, 34.3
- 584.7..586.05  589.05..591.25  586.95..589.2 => 0.00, 32.8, 33.3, 33.6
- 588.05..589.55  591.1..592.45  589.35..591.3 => -0.06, 31.7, 34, 34.2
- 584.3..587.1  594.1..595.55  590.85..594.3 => 0.05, 33.7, 34.5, 35.4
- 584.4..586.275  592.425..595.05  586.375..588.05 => 0.00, 33.8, 34.1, 35.3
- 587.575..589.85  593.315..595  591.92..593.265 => 0.02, 32.9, 34.5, 36.1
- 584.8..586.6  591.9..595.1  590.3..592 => 0.03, 33.2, 34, 35.3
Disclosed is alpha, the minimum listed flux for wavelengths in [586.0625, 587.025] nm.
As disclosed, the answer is 29.87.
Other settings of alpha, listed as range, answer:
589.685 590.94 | 30.19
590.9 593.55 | 29.35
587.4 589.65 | 25.59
